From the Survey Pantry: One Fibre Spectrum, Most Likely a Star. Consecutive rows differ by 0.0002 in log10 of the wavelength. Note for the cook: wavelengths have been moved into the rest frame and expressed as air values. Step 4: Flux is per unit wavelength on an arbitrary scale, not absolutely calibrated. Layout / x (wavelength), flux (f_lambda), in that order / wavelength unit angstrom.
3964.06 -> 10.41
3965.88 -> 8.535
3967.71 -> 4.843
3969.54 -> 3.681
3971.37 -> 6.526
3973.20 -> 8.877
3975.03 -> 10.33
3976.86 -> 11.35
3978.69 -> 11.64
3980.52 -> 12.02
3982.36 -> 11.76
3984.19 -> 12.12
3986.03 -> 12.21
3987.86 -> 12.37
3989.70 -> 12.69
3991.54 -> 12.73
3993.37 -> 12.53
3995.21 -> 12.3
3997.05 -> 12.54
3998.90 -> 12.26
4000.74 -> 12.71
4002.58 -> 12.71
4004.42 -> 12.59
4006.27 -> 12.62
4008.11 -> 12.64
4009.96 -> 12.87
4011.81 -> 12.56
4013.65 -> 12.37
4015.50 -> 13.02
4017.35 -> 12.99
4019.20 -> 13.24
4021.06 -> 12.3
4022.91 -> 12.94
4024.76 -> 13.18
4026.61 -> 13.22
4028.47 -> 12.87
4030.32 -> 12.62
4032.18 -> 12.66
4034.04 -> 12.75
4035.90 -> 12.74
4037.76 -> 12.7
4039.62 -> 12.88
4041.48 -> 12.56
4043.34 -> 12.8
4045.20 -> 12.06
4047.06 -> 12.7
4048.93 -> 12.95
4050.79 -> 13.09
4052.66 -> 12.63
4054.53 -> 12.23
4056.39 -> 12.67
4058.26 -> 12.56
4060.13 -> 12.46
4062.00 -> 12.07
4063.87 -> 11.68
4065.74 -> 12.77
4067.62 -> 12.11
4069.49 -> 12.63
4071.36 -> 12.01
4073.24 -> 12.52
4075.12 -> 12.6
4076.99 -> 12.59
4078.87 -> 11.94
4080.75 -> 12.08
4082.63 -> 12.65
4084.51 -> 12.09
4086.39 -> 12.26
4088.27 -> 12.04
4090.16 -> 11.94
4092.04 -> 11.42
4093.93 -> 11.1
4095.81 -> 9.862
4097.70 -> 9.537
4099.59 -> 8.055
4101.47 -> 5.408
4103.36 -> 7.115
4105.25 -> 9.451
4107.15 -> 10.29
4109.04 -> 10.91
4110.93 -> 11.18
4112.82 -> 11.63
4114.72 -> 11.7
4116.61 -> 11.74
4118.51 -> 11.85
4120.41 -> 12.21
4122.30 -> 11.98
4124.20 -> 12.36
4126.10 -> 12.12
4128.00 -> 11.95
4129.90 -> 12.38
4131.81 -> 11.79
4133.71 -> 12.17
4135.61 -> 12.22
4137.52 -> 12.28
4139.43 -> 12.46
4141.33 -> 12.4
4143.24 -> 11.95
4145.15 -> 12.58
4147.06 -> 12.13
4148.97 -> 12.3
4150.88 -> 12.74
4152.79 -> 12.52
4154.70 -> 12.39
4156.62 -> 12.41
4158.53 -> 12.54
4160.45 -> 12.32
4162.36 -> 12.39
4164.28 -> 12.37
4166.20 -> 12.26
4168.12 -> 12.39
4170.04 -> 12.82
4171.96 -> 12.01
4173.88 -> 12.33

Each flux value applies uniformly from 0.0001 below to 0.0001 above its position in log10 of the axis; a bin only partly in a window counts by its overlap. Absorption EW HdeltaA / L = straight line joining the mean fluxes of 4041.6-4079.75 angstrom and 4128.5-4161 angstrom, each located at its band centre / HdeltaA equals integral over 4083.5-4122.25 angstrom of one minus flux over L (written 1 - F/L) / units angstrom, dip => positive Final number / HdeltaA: 5.5 angstrom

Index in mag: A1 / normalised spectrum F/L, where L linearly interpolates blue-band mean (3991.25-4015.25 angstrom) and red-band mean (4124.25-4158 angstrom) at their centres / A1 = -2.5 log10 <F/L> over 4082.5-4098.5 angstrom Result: 0.09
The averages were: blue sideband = 12.6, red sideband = 12.3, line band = 11.4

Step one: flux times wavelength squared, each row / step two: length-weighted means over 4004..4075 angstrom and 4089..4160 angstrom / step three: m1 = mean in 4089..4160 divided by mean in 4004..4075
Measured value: 0.9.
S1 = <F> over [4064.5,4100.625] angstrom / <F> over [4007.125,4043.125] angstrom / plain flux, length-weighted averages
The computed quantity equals 0.9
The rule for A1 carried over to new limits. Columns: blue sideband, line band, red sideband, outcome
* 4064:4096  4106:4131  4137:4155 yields 0.05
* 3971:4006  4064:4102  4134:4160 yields 0.06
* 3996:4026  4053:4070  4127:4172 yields 0.02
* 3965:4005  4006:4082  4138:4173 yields -0.11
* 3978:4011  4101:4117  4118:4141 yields 0.21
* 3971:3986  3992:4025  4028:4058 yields -0.09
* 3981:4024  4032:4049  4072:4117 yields -0.07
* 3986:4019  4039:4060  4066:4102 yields -0.06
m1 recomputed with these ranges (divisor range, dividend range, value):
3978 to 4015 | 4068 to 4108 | 0.92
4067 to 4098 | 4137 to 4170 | 1.08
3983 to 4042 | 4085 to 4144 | 0.93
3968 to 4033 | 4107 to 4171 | 1.09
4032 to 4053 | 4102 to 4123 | 0.88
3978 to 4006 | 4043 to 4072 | 1.04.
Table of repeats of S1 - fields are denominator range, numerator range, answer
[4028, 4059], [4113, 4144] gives 0.95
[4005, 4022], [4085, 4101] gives 0.84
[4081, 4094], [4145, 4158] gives 1.04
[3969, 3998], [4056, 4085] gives 1.11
